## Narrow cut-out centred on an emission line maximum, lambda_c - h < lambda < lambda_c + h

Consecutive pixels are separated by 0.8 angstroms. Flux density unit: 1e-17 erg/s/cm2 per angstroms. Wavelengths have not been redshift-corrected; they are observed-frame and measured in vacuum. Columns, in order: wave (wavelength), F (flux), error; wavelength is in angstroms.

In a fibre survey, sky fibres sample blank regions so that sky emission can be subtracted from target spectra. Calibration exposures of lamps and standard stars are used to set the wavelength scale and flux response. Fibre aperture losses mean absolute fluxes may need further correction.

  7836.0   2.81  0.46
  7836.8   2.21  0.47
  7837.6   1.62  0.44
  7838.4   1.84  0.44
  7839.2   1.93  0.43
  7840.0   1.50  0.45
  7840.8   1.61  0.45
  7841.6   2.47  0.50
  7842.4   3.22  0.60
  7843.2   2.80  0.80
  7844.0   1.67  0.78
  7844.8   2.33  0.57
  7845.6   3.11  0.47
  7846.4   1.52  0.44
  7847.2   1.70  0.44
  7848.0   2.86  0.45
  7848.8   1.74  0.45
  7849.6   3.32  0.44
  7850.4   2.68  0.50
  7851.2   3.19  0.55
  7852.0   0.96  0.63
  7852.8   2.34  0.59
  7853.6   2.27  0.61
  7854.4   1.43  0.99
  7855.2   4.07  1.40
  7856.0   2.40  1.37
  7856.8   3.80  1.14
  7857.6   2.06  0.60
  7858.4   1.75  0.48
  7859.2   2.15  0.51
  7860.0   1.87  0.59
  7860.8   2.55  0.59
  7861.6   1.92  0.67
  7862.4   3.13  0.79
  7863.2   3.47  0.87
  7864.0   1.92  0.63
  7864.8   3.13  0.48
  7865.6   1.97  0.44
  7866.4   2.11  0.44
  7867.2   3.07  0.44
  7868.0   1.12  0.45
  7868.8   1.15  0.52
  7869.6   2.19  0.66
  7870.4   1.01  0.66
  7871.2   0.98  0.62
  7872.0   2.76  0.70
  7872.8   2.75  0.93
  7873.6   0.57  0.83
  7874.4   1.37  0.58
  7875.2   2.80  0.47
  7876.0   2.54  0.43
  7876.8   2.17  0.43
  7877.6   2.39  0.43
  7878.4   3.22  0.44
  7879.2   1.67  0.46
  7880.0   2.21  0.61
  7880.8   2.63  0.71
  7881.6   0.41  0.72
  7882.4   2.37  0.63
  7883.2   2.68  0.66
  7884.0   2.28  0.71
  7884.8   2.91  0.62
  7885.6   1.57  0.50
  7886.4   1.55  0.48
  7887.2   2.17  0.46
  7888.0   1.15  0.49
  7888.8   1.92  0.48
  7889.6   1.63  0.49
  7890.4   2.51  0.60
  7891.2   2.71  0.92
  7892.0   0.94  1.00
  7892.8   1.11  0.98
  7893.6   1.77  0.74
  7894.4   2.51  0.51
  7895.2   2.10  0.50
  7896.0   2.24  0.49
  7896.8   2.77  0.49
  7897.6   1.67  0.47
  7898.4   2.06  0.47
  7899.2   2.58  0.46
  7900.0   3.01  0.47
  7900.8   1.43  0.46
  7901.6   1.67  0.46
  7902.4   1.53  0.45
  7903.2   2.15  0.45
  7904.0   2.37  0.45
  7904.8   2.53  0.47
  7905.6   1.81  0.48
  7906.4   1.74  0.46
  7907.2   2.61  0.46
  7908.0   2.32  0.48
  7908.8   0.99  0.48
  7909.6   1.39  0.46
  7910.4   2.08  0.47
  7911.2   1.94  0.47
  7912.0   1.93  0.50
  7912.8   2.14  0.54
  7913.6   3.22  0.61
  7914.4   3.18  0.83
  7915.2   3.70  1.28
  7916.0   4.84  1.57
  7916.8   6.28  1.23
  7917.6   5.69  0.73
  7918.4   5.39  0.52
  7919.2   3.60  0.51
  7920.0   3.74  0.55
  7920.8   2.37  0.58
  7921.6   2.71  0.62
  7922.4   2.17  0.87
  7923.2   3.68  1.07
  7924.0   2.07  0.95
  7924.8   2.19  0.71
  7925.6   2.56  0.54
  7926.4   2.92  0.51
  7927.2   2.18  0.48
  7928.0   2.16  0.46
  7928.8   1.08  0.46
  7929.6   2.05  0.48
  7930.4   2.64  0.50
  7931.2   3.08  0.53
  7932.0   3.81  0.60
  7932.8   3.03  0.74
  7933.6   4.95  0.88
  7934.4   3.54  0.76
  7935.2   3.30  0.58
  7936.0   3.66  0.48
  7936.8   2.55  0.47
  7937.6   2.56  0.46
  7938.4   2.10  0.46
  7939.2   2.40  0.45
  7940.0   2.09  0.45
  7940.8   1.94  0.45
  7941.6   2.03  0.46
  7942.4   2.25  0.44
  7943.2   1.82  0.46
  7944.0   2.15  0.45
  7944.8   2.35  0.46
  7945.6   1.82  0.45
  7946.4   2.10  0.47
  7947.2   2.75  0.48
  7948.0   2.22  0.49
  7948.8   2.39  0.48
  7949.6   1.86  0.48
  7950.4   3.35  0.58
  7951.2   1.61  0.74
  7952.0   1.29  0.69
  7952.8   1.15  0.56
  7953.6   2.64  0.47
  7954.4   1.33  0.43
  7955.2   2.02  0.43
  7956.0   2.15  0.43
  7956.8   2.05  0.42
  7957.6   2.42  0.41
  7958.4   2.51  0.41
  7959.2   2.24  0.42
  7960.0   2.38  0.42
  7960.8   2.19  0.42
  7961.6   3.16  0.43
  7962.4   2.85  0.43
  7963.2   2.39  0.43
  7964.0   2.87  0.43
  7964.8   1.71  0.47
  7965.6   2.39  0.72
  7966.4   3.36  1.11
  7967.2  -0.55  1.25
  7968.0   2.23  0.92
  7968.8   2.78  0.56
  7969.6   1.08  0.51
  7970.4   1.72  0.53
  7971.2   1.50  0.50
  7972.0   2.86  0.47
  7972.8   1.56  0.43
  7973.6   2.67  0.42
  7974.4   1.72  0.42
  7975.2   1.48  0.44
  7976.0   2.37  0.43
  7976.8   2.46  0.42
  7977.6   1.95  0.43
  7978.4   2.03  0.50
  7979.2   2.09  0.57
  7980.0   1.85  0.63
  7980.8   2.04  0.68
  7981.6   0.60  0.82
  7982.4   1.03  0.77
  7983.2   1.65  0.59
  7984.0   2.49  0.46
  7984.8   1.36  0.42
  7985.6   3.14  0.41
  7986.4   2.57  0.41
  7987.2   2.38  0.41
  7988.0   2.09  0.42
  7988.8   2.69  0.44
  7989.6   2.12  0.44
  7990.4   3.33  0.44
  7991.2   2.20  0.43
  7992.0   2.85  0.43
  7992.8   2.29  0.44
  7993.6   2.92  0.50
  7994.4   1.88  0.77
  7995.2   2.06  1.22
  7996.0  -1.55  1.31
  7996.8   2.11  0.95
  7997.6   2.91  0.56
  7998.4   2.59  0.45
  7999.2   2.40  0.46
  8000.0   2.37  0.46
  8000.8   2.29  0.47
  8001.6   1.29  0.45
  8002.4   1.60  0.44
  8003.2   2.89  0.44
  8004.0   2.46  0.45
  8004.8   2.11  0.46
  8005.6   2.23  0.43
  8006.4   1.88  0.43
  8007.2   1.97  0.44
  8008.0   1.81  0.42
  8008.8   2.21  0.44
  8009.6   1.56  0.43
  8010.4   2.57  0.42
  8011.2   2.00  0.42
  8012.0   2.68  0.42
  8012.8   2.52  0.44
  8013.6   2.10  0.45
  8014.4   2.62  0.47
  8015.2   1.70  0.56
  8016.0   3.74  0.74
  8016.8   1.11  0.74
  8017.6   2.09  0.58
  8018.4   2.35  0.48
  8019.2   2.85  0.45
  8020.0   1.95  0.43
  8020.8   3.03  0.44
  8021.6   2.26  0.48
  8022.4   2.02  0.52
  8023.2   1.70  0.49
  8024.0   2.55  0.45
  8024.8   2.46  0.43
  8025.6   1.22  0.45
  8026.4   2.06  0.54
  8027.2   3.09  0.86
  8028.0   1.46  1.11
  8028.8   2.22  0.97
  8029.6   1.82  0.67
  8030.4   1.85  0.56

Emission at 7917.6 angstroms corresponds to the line [S II]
